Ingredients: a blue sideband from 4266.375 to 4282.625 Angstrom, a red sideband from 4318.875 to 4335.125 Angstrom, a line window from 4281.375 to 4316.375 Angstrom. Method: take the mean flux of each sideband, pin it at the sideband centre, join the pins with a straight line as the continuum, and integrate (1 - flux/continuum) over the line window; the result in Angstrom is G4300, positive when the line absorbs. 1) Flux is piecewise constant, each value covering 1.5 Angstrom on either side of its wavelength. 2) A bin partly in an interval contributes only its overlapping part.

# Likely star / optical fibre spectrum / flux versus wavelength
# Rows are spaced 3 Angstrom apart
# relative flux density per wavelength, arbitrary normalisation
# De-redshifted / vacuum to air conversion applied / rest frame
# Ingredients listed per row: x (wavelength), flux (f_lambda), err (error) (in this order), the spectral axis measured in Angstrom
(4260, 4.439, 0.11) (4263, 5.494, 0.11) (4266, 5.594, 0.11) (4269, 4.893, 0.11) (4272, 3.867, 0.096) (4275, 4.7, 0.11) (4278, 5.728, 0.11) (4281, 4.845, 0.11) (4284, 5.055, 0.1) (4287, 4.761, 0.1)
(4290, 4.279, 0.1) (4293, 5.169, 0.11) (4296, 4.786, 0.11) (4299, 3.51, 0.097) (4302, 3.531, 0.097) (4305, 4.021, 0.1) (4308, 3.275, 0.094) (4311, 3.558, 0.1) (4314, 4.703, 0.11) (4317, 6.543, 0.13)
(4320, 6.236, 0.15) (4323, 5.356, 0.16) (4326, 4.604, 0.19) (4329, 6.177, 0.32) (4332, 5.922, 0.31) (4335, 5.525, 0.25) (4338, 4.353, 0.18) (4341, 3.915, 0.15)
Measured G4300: 6.0 Angstrom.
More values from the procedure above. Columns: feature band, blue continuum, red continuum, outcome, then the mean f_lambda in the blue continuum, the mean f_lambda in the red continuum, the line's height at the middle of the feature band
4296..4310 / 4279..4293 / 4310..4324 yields 3.80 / 4.82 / 5.34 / 5.1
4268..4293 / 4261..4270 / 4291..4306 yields 0.02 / 5.3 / 4.21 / 4.81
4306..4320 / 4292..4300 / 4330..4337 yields 1.03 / 4.51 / 5.66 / 5.03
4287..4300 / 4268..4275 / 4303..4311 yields -1.93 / 4.41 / 3.62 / 3.92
